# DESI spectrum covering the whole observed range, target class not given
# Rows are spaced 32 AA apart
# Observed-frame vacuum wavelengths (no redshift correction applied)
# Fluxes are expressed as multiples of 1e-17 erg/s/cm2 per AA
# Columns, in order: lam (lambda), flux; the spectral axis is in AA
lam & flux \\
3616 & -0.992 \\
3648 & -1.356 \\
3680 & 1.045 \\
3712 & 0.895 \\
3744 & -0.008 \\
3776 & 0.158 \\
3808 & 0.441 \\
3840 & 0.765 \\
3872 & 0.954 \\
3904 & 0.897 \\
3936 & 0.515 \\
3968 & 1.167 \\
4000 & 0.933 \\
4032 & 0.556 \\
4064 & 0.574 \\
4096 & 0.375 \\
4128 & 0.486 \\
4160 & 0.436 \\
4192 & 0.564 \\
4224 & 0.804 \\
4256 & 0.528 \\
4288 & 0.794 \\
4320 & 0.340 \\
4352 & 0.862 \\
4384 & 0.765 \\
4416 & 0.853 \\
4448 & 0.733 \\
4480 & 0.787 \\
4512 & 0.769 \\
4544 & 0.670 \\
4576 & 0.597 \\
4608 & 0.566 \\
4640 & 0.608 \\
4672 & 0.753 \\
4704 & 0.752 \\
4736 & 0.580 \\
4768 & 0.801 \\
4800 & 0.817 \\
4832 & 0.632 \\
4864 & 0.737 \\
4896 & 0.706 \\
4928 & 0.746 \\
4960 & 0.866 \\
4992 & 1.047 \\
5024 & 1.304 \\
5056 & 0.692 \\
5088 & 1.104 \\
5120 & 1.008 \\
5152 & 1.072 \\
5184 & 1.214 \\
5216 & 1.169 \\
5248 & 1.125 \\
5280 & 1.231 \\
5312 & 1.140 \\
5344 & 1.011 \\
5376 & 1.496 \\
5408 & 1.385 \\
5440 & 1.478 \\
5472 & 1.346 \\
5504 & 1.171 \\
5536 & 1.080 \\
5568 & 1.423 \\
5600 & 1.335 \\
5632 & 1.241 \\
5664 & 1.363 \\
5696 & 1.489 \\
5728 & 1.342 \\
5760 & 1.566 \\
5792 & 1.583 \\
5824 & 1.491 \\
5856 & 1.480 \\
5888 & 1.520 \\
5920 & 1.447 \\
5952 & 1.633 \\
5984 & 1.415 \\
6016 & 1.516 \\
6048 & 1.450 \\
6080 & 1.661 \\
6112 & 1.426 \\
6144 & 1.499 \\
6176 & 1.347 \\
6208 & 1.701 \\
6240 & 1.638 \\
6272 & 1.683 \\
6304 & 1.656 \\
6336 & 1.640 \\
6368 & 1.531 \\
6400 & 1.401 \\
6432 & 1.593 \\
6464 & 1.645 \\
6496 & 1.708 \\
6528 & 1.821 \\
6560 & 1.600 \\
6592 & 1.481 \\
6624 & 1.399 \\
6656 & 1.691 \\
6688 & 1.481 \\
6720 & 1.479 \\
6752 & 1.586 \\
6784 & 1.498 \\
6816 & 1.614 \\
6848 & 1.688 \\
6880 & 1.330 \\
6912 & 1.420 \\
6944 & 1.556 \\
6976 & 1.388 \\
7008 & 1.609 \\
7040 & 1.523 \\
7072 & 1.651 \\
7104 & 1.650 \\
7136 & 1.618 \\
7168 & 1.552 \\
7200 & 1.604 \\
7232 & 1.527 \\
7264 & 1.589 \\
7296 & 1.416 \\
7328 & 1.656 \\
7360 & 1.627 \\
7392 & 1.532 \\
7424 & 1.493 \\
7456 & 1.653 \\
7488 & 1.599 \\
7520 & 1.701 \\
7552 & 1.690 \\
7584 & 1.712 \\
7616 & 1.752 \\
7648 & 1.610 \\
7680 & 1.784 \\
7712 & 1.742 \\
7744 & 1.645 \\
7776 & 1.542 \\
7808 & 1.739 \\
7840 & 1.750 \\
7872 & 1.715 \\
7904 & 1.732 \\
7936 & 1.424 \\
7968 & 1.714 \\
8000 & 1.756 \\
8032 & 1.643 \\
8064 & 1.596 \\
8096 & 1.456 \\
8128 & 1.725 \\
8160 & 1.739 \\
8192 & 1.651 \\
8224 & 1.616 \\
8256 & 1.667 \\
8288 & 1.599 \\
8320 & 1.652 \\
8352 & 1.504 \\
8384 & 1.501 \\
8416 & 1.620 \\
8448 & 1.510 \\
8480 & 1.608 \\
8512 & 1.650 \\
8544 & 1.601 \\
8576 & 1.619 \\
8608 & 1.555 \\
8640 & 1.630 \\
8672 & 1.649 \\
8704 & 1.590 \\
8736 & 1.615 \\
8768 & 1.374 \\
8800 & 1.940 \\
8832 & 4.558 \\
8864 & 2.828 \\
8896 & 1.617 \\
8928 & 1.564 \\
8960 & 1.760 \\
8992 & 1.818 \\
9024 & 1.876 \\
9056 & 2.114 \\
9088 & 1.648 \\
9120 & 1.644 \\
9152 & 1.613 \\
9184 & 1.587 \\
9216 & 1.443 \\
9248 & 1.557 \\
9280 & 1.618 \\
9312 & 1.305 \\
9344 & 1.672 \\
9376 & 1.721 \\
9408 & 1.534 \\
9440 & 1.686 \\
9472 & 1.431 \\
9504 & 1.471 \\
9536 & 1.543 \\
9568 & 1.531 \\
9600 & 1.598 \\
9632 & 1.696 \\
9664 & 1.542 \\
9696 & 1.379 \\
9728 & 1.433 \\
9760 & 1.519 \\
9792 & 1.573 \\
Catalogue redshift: 0.345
